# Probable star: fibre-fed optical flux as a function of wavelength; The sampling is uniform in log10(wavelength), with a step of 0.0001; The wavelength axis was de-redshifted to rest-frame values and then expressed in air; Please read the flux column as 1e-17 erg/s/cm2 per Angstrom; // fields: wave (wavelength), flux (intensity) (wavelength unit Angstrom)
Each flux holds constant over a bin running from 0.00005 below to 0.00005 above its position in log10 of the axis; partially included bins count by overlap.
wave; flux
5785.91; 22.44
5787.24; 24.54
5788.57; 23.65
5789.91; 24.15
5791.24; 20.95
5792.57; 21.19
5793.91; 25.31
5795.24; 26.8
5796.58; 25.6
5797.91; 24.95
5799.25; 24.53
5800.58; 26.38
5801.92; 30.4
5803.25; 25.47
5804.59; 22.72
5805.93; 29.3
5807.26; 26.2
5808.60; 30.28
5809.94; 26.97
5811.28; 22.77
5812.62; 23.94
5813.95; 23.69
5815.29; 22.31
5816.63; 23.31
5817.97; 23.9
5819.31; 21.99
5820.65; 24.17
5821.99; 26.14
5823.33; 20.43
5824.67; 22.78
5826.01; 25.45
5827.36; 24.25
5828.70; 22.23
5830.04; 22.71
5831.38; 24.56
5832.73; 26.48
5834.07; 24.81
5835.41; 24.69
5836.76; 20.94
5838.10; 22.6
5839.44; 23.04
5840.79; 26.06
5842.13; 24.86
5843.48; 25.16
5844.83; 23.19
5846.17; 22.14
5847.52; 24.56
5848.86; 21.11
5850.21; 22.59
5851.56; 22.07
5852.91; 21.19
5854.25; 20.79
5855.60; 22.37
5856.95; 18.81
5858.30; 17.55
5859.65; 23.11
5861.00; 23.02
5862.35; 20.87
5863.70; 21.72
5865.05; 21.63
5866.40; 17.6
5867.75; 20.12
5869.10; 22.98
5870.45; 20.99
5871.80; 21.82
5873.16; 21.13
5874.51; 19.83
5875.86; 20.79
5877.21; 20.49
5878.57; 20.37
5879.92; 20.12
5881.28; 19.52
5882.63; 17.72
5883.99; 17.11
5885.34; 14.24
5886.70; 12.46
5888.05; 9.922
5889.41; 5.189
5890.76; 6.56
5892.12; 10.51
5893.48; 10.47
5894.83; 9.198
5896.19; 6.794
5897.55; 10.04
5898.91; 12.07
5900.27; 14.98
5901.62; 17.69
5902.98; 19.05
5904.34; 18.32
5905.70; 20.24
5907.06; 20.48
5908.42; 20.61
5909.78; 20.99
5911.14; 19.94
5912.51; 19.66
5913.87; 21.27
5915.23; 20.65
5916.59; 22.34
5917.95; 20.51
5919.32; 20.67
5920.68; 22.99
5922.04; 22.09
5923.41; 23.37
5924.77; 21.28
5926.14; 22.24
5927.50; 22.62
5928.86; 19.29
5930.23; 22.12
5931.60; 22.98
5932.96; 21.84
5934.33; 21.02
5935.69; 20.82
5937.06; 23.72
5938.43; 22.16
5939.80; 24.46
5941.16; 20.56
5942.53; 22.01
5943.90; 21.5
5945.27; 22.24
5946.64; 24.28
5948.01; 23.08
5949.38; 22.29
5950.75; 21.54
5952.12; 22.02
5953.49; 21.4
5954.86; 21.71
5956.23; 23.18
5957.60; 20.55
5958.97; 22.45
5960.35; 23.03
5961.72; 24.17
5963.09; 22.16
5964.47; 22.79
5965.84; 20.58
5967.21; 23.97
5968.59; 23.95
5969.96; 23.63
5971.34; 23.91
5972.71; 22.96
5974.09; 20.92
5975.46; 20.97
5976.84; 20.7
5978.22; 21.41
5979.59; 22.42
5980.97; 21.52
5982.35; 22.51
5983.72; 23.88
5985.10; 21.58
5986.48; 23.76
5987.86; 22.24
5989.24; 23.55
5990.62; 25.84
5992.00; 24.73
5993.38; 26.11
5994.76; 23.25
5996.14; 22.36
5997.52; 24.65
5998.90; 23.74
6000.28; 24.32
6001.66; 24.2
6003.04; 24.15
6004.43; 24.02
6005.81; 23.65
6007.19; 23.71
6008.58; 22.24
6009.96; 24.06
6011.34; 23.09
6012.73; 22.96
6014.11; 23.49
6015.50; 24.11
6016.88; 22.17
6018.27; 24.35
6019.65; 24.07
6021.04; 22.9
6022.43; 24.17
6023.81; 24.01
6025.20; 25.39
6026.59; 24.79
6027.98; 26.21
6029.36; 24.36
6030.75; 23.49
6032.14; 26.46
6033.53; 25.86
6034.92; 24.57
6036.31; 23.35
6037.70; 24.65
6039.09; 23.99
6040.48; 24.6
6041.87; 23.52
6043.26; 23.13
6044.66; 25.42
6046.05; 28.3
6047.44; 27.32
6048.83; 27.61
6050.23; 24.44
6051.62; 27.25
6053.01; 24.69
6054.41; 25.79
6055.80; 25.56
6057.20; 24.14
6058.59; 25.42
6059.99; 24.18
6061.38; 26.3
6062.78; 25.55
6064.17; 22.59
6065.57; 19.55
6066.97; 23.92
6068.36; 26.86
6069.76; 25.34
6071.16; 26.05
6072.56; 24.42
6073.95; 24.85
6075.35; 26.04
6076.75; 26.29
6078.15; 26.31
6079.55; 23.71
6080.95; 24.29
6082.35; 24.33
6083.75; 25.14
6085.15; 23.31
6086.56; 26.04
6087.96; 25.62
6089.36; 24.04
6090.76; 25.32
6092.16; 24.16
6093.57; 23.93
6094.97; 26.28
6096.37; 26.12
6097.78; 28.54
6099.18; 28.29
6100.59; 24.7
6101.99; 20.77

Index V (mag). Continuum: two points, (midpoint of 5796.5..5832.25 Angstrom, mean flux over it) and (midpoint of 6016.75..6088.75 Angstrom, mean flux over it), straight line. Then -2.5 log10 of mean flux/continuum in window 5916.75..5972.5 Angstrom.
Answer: 0.12 mag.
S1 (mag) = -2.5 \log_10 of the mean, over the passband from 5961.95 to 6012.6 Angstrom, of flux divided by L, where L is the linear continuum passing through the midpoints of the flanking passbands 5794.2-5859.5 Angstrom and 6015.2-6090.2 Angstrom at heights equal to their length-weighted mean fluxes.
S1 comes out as 0.06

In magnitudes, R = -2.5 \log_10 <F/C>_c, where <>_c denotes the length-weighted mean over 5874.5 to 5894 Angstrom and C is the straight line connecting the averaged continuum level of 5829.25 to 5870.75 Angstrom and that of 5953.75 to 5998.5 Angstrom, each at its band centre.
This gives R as 0.45 mag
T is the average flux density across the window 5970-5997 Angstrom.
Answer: 22.9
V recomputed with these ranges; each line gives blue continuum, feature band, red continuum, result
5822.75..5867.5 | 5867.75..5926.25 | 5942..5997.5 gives 0.27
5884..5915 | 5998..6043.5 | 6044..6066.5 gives -0.05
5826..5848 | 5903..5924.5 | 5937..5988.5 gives 0.10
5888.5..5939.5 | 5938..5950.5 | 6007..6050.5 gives -0.13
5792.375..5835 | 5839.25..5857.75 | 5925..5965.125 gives 0.07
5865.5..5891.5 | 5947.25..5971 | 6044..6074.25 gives -0.08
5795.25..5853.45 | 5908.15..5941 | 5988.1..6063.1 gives 0.13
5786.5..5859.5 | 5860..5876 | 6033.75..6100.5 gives 0.14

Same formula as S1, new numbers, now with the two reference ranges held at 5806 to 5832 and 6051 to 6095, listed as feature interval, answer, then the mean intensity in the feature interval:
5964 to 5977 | 0.10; 22.5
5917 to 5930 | 0.13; 21.7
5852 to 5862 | 0.16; 21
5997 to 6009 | 0.04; 23.9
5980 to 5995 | 0.05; 23.5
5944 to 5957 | 0.10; 22.4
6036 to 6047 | 0.00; 24.7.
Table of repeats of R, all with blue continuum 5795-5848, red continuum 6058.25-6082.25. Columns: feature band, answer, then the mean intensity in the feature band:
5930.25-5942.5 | 0.11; 22.2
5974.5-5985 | 0.13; 21.9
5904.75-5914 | 0.21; 20.3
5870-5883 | 0.21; 20.3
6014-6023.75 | 0.05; 23.6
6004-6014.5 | 0.06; 23.4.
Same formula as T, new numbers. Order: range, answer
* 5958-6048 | 23.7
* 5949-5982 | 22.3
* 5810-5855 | 23.4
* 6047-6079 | 25.2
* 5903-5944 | 21.4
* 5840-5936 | 19.3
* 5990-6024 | 23.9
